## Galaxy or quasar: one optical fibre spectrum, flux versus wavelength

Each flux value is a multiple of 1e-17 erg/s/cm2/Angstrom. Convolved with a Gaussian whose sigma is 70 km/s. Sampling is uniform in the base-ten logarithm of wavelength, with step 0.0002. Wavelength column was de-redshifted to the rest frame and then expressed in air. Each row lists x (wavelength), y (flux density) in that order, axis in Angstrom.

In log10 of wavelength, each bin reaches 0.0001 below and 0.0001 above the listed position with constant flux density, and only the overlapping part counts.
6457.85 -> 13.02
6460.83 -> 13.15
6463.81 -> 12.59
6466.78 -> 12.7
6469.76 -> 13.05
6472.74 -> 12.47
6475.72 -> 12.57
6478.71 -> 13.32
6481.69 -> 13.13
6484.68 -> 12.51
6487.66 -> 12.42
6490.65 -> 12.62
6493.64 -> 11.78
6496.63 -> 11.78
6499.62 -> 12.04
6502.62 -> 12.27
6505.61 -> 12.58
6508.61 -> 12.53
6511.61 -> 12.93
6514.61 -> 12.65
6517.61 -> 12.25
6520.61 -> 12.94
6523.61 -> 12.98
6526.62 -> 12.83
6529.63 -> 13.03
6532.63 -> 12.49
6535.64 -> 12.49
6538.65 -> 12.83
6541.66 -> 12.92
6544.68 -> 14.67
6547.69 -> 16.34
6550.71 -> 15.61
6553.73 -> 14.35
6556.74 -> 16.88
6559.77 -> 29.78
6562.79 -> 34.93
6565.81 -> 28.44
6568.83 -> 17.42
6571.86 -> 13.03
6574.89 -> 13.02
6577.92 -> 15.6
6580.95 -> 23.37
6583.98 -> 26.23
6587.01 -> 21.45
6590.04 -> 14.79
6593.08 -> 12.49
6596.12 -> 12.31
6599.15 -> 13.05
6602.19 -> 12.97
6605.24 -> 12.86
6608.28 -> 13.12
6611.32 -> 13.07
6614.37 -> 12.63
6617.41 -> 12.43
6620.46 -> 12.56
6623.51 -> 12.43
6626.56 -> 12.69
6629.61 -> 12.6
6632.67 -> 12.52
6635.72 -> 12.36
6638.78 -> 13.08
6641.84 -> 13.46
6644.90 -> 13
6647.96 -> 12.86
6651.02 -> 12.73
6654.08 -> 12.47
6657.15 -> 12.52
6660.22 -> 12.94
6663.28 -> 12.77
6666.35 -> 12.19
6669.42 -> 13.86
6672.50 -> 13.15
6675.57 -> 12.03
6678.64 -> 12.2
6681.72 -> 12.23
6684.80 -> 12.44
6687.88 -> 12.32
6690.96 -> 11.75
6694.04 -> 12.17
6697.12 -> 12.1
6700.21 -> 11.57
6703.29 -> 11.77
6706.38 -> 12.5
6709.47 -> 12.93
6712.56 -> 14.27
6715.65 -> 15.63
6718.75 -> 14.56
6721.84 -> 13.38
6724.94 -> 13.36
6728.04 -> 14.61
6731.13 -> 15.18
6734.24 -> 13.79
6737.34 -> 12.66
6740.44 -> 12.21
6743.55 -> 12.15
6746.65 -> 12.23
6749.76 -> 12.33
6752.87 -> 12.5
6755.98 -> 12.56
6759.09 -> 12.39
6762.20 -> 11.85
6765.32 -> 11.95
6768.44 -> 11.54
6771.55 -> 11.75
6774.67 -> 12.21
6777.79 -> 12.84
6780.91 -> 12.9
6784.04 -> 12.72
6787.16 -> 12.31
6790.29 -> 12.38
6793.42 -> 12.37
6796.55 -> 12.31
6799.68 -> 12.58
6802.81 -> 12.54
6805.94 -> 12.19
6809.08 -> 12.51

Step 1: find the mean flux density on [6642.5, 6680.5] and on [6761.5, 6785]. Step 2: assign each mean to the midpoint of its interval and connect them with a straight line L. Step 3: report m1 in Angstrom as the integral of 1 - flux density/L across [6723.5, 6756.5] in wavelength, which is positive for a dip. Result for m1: -1.8 Angstrom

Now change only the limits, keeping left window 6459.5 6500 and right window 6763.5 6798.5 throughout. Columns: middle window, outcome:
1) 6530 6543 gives -0.2 Angstrom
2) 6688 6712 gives 0.3 Angstrom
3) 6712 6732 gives -3.3 Angstrom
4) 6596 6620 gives -0.7 Angstrom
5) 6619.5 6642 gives -0.4 Angstrom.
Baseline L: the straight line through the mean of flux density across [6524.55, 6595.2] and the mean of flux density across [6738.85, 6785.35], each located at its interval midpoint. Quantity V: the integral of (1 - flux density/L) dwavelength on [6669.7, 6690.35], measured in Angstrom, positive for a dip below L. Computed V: 2.8 Angstrom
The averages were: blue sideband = 17.5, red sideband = 12.3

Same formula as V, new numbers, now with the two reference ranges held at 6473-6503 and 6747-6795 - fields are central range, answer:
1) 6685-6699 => 0.3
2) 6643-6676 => -1.2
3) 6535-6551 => -2.2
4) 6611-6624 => -0.2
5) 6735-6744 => -0.1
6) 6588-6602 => -1.2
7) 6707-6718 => -1.6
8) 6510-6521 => -0.2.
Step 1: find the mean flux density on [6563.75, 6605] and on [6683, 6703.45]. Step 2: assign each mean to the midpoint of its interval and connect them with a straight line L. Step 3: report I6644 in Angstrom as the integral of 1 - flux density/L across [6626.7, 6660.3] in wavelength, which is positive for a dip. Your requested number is 3.90 Angstrom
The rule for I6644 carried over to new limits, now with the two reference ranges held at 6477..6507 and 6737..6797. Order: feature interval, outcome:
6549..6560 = -4.8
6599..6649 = -1.7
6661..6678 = -0.6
